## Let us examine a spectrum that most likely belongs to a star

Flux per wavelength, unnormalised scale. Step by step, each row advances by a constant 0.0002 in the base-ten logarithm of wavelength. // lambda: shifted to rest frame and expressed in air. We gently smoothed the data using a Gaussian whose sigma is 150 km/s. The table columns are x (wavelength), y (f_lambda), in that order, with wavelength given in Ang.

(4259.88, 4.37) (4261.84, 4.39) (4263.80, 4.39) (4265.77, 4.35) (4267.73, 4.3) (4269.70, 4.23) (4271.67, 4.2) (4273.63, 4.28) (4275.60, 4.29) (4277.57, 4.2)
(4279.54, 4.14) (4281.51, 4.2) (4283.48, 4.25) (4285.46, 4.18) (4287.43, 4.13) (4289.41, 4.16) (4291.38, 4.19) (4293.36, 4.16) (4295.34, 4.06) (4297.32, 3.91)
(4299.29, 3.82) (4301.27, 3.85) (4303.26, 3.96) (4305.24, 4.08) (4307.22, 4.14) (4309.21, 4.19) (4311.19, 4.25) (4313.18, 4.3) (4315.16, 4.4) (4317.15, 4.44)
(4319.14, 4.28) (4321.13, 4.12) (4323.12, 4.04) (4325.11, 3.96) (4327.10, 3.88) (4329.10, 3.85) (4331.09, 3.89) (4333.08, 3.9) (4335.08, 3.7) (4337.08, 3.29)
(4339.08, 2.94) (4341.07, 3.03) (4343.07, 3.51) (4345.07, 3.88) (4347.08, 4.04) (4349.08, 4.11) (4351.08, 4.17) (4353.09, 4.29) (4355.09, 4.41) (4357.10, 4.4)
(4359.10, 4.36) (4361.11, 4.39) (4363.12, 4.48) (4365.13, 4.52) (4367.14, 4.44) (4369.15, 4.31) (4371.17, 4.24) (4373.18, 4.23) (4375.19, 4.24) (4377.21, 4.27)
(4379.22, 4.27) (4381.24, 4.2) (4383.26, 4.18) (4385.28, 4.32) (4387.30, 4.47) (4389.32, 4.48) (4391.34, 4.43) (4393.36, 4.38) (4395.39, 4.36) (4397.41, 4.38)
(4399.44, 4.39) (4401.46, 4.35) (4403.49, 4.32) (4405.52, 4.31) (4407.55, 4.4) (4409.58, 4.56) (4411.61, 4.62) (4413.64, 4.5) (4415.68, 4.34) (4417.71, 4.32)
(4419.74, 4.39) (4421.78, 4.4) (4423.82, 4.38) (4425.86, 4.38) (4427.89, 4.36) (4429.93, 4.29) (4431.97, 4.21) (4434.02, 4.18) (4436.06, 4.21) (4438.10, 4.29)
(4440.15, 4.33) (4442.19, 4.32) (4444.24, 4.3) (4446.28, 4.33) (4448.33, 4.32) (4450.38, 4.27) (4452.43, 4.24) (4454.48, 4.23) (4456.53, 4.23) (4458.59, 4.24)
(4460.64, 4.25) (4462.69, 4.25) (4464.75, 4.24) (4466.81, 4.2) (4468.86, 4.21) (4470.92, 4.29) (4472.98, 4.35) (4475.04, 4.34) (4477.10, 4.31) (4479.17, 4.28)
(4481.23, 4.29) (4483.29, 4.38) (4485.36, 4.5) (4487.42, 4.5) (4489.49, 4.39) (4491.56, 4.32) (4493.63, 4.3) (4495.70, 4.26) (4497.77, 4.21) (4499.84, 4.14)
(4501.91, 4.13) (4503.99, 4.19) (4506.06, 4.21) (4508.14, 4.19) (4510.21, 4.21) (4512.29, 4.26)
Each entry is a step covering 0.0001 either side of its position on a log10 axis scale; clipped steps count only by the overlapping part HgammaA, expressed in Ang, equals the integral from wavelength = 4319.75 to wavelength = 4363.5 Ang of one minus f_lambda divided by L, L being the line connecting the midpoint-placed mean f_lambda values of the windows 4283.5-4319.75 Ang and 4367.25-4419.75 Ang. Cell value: 3.1 Ang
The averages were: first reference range 4.14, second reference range 4.36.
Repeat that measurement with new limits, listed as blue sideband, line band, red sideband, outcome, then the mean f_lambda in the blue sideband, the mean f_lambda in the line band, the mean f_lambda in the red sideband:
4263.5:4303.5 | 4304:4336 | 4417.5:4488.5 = 0.7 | 4.15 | 4.09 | 4.3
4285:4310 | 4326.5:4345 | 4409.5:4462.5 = 2.5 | 4.06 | 3.56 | 4.32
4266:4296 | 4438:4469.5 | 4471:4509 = 0.1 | 4.2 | 4.27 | 4.29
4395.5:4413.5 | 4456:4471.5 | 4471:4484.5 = 0.4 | 4.42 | 4.24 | 4.32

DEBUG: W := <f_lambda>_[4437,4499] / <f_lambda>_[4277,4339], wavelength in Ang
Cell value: 1.1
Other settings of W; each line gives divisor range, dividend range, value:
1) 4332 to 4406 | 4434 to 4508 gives 1.03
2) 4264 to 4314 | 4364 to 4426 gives 1.05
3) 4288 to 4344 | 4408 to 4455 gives 1.10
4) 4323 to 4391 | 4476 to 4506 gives 1.05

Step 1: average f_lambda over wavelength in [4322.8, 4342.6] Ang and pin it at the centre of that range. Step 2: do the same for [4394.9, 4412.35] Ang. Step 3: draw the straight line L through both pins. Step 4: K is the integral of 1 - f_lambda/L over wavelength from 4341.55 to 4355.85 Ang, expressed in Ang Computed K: -0.8 Ang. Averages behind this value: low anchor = 3.63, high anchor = 4.41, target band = 4.01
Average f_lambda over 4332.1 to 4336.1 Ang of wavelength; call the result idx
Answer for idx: 3.79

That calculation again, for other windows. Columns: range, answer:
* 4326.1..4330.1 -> 3.86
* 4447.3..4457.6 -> 4.25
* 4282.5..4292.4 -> 4.18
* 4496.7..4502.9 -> 4.16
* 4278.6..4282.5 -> 4.17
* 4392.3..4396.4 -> 4.37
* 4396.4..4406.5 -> 4.35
